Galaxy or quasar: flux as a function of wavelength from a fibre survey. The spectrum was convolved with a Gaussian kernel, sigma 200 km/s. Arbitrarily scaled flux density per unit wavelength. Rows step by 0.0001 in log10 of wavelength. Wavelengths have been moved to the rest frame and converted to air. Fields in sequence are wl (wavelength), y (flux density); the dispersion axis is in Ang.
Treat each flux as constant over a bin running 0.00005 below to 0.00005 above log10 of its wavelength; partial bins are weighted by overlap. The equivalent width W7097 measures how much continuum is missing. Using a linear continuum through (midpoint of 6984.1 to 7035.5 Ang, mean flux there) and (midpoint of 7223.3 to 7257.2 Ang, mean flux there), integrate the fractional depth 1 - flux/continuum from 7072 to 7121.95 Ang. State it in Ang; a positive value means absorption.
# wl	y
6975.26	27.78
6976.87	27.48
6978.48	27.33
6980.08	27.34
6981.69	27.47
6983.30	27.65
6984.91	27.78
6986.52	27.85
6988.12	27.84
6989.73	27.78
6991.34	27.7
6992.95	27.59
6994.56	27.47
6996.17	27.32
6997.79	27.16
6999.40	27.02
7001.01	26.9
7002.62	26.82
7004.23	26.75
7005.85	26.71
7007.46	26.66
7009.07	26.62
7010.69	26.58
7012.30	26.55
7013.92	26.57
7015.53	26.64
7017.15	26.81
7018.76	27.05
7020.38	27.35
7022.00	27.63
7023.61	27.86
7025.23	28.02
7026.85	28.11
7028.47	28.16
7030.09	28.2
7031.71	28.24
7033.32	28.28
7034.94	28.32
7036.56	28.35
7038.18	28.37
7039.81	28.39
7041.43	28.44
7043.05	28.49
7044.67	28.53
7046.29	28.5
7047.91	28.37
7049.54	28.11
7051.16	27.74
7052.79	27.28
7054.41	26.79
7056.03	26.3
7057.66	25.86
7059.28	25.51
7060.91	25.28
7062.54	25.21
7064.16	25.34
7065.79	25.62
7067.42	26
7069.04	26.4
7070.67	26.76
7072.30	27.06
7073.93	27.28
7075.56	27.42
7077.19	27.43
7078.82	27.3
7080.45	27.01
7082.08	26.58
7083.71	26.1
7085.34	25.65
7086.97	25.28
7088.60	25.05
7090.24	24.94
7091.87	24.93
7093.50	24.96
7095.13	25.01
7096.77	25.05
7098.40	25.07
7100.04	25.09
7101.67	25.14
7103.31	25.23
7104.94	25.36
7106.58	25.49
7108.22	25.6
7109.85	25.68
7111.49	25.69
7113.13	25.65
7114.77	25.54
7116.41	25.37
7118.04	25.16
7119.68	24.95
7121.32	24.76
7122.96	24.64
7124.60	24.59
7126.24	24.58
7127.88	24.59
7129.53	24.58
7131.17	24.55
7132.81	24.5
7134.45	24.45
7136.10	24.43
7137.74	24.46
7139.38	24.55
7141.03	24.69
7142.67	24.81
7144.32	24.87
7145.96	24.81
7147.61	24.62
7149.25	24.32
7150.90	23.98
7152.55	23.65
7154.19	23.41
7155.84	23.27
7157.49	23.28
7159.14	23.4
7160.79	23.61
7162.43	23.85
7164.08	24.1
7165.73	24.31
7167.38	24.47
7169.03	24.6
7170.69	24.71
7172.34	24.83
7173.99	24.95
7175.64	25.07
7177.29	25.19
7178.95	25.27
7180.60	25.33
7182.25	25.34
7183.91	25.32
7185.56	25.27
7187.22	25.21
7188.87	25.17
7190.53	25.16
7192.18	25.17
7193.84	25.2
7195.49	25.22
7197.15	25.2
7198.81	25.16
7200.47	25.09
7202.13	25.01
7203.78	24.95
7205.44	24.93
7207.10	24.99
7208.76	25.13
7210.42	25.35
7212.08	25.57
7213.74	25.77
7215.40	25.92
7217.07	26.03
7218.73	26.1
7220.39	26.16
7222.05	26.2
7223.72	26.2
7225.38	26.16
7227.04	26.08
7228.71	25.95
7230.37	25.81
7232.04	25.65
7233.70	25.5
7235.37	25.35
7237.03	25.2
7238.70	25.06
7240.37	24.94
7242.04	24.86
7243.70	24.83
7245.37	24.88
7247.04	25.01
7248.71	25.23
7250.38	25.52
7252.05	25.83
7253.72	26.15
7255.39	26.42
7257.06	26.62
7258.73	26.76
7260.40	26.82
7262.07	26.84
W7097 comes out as 1.9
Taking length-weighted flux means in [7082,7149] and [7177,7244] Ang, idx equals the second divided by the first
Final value 1.02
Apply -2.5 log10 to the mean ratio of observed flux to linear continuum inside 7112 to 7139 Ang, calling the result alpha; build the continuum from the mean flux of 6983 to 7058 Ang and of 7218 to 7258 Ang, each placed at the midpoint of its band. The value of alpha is 0.08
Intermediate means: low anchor 27.5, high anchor 25.7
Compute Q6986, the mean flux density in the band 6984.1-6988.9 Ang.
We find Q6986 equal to 27.9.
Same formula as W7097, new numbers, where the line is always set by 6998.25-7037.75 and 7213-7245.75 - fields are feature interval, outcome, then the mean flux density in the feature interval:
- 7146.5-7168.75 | 2.0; 23.9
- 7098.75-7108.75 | 0.5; 25.3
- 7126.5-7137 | 0.8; 24.5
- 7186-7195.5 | 0.3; 25.2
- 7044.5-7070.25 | 0.4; 26.6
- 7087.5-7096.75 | 0.6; 25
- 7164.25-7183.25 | 0.9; 24.9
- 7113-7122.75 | 0.5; 25.2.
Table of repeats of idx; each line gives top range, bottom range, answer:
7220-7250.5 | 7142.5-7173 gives 1.06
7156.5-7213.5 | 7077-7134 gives 0.98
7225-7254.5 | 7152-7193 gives 1.04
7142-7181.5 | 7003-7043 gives 0.88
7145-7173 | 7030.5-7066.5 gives 0.88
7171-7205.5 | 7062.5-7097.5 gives 0.97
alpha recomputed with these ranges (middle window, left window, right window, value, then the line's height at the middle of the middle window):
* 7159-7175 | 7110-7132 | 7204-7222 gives 0.042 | 25.3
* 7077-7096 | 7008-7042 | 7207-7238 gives 0.051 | 27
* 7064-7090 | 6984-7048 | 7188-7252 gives 0.023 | 26.9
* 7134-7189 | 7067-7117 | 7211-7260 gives 0.055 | 25.8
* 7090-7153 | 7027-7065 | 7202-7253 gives 0.075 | 26.7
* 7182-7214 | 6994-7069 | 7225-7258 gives 0.030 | 25.9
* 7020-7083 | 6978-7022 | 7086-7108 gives -0.050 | 26.1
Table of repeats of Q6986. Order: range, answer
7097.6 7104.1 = 25.1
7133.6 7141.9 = 24.5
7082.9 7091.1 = 25.4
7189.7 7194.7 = 25.2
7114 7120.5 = 25.3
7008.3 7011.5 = 26.6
